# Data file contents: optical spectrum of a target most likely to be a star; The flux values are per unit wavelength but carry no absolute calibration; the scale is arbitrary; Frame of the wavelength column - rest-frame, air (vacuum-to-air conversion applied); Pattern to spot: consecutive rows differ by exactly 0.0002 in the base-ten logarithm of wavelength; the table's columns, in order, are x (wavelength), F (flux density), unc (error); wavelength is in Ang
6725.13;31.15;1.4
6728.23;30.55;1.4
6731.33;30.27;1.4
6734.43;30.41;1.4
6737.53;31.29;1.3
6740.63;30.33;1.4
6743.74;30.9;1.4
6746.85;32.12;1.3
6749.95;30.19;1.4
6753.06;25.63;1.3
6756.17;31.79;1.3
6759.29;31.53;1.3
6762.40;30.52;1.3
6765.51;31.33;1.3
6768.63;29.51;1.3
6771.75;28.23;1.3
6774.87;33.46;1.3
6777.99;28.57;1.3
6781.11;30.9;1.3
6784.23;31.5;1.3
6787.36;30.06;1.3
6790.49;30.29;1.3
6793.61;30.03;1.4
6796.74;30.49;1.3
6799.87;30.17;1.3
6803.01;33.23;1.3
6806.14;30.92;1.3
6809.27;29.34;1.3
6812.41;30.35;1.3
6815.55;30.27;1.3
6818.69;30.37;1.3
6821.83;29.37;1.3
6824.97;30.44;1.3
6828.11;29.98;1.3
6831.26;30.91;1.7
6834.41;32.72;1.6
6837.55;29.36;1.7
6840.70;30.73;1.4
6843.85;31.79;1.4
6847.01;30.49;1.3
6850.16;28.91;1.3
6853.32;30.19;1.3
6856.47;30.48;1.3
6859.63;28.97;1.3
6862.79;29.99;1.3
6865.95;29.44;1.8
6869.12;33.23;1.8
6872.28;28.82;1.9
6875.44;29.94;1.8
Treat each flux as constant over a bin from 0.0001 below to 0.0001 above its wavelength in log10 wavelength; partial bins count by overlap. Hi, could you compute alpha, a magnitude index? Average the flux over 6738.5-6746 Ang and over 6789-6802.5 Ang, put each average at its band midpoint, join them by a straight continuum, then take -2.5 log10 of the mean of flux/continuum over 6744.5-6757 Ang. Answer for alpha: 0.03 mag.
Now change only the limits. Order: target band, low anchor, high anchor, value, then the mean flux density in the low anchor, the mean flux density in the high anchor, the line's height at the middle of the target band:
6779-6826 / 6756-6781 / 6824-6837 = 0.01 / 30.6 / 30.9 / 30.8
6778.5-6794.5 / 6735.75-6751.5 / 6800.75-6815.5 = 0.02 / 31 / 30.8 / 30.9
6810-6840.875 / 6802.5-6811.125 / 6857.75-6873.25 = 0.01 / 30.9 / 30.1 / 30.7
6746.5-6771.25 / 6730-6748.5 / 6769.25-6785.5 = 0.02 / 30.9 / 30.5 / 30.7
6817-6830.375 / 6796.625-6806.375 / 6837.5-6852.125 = 0.03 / 31.3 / 30.3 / 30.8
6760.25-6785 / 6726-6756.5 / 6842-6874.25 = -0.01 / 30.3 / 30.2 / 30.3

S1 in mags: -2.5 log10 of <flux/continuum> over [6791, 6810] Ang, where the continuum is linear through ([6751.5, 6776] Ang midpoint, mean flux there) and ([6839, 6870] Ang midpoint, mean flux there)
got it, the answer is -0.02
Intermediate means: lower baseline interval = 30.2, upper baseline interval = 30.3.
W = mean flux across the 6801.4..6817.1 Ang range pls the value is 30.8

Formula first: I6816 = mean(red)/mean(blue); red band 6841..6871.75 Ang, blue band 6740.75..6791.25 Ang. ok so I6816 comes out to 1.0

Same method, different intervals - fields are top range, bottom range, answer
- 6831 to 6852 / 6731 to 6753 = 1.01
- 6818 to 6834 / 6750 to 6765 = 1.01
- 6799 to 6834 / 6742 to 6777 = 1.00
